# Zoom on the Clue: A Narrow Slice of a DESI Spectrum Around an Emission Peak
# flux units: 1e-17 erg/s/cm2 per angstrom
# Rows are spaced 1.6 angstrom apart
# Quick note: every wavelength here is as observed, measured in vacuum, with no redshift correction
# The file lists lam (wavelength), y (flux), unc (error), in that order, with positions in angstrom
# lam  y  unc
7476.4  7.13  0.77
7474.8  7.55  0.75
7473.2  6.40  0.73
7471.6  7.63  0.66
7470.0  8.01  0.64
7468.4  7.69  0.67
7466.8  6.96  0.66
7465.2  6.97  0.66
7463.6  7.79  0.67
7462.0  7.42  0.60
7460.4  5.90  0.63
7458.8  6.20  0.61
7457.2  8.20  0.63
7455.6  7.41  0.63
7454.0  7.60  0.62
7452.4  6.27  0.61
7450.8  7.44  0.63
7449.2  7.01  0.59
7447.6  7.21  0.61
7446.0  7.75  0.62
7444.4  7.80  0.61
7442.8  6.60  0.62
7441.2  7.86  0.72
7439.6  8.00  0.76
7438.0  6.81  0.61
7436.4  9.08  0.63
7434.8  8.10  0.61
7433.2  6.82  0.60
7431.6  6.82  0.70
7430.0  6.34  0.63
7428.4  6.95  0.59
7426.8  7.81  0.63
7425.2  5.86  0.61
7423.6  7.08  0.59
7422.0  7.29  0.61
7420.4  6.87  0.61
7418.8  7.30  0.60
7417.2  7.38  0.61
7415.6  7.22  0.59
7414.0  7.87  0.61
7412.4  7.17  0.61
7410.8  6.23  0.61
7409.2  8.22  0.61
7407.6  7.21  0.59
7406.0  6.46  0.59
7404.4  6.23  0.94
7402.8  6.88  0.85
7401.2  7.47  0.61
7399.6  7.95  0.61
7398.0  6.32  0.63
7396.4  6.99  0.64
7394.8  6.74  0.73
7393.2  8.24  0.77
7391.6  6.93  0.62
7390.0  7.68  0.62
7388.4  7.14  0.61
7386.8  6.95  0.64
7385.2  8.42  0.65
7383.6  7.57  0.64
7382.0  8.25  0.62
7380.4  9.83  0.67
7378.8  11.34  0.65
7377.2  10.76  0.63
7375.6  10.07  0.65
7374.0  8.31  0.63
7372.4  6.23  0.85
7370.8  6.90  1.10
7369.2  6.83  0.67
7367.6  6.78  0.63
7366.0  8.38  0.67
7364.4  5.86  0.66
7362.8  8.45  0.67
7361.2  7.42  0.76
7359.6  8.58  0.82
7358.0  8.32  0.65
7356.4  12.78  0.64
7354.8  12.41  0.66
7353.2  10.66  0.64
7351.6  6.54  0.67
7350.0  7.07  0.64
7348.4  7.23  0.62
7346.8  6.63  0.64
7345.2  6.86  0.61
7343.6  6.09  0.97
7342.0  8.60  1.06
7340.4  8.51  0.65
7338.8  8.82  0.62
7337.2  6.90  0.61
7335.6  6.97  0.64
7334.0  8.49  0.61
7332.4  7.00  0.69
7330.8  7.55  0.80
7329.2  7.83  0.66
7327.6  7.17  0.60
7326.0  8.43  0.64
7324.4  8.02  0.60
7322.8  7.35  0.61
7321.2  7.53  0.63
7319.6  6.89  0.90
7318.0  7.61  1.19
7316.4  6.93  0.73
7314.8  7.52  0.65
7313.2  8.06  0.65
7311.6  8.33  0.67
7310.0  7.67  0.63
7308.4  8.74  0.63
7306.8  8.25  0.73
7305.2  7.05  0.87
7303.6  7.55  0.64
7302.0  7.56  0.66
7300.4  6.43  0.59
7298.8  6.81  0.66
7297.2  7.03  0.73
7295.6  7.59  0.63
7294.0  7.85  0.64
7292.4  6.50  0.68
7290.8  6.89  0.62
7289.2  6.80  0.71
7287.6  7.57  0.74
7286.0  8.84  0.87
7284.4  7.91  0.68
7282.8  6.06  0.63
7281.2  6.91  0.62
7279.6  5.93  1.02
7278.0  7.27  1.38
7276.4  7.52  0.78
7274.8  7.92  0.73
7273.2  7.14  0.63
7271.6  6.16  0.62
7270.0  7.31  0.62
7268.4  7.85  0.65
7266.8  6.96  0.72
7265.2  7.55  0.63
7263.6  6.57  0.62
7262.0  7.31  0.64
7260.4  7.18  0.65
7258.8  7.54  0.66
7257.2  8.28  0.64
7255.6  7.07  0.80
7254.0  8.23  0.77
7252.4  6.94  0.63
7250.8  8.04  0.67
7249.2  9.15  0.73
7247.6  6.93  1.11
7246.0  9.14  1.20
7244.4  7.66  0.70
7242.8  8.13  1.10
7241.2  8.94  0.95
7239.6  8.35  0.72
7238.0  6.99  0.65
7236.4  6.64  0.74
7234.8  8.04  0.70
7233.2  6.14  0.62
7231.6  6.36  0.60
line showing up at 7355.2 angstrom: H-alpha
